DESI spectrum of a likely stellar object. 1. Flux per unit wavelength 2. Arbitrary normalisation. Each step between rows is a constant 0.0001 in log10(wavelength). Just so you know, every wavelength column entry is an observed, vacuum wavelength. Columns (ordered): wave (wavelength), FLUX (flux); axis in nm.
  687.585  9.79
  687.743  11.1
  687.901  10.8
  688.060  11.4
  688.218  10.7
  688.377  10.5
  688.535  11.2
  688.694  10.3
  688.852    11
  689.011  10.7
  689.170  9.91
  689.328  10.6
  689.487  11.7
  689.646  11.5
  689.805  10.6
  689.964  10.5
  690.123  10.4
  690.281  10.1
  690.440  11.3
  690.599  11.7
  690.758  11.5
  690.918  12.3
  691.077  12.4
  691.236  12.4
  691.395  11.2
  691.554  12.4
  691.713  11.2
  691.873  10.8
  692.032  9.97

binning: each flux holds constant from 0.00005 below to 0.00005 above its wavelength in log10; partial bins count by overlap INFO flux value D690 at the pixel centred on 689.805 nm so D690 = 10.6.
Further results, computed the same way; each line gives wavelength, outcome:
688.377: 10.5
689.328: 10.6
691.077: 12.4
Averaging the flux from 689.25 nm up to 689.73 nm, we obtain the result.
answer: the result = 11.2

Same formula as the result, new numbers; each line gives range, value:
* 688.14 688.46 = 10.6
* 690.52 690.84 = 11.6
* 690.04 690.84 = 11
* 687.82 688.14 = 11.1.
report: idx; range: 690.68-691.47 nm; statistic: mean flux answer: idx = 12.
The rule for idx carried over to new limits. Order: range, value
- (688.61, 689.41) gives 10.5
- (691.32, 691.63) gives 11.8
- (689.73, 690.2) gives 10.5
